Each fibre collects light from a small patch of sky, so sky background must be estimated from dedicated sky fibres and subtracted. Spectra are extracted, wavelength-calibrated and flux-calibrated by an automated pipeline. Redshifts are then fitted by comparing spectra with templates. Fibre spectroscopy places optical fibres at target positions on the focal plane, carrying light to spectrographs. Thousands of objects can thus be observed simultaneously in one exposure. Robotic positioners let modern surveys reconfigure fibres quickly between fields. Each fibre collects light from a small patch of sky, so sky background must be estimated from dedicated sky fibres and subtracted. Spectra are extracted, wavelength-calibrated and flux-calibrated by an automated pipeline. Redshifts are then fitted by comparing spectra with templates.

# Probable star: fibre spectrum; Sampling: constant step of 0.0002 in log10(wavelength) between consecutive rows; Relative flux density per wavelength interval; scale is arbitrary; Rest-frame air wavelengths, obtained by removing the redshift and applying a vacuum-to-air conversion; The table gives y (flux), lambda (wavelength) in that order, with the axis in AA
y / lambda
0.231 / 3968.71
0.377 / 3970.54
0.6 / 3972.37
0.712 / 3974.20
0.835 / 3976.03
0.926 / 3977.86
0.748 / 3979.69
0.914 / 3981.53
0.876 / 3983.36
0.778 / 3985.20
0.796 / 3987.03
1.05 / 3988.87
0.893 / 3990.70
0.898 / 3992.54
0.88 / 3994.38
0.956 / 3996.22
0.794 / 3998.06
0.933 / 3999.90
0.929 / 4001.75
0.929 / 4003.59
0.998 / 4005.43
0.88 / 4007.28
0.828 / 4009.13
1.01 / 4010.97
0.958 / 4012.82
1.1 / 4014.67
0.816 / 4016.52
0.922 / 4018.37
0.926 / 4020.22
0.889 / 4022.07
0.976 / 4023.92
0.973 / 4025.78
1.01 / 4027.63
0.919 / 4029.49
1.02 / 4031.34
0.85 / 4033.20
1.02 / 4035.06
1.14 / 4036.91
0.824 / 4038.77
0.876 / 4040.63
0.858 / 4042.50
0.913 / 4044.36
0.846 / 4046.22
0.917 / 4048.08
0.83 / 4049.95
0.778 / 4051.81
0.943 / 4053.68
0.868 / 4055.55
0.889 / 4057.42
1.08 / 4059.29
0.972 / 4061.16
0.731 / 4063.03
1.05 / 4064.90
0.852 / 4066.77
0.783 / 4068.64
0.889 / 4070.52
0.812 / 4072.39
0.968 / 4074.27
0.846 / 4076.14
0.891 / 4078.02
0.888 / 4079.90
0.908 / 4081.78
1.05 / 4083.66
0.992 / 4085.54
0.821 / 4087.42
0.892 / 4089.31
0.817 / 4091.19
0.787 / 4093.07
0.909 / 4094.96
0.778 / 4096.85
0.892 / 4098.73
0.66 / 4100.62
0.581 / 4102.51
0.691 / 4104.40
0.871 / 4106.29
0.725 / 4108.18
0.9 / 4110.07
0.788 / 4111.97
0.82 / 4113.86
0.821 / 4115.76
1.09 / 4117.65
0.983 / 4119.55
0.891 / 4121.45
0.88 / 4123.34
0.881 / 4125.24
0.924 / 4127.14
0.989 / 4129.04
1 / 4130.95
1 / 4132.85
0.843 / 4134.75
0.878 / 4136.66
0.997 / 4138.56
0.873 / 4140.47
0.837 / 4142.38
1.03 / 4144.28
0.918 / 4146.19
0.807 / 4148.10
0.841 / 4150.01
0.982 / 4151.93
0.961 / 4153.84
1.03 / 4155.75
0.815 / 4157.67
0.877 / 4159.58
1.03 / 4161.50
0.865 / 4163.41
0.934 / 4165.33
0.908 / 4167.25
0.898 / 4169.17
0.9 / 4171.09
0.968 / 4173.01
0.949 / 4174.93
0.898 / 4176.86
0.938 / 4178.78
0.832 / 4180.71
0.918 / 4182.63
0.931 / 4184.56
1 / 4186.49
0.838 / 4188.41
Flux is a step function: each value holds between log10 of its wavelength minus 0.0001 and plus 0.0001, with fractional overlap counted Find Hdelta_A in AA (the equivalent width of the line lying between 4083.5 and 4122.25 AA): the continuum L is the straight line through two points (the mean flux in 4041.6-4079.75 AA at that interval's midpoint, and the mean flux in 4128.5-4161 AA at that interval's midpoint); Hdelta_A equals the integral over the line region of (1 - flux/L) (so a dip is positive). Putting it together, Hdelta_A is 2.7 AA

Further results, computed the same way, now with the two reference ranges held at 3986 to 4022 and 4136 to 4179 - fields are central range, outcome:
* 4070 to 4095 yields 0.8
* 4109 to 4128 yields 0.5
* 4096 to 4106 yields 2.1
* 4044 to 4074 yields 1.1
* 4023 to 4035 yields -0.6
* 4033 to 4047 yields 0.0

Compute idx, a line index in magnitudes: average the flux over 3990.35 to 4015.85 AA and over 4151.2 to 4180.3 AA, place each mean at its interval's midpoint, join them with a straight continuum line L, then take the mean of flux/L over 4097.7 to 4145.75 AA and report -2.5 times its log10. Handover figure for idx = 0.06 mag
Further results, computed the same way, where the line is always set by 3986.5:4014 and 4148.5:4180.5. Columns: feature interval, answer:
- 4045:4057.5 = 0.06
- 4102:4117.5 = 0.16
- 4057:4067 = -0.02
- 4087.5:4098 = 0.10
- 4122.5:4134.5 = -0.02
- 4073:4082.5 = 0.03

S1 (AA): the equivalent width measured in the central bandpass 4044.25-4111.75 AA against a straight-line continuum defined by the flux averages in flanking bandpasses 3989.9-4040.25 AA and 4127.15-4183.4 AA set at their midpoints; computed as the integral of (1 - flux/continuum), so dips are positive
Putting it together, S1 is 5.0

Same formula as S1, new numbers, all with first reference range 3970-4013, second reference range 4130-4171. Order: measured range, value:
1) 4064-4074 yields 0.05 AA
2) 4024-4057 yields -1.57 AA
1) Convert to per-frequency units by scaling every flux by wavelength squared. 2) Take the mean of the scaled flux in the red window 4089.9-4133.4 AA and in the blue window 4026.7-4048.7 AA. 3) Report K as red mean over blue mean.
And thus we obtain 0.95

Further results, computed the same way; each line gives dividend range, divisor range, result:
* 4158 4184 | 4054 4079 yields 1.07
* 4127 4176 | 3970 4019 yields 1.15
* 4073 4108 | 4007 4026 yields 0.94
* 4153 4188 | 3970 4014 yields 1.17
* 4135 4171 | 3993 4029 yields 1.05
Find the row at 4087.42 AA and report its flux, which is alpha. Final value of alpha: 0.821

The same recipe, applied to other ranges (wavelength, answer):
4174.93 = 0.949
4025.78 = 0.973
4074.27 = 0.968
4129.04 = 0.989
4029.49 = 0.919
